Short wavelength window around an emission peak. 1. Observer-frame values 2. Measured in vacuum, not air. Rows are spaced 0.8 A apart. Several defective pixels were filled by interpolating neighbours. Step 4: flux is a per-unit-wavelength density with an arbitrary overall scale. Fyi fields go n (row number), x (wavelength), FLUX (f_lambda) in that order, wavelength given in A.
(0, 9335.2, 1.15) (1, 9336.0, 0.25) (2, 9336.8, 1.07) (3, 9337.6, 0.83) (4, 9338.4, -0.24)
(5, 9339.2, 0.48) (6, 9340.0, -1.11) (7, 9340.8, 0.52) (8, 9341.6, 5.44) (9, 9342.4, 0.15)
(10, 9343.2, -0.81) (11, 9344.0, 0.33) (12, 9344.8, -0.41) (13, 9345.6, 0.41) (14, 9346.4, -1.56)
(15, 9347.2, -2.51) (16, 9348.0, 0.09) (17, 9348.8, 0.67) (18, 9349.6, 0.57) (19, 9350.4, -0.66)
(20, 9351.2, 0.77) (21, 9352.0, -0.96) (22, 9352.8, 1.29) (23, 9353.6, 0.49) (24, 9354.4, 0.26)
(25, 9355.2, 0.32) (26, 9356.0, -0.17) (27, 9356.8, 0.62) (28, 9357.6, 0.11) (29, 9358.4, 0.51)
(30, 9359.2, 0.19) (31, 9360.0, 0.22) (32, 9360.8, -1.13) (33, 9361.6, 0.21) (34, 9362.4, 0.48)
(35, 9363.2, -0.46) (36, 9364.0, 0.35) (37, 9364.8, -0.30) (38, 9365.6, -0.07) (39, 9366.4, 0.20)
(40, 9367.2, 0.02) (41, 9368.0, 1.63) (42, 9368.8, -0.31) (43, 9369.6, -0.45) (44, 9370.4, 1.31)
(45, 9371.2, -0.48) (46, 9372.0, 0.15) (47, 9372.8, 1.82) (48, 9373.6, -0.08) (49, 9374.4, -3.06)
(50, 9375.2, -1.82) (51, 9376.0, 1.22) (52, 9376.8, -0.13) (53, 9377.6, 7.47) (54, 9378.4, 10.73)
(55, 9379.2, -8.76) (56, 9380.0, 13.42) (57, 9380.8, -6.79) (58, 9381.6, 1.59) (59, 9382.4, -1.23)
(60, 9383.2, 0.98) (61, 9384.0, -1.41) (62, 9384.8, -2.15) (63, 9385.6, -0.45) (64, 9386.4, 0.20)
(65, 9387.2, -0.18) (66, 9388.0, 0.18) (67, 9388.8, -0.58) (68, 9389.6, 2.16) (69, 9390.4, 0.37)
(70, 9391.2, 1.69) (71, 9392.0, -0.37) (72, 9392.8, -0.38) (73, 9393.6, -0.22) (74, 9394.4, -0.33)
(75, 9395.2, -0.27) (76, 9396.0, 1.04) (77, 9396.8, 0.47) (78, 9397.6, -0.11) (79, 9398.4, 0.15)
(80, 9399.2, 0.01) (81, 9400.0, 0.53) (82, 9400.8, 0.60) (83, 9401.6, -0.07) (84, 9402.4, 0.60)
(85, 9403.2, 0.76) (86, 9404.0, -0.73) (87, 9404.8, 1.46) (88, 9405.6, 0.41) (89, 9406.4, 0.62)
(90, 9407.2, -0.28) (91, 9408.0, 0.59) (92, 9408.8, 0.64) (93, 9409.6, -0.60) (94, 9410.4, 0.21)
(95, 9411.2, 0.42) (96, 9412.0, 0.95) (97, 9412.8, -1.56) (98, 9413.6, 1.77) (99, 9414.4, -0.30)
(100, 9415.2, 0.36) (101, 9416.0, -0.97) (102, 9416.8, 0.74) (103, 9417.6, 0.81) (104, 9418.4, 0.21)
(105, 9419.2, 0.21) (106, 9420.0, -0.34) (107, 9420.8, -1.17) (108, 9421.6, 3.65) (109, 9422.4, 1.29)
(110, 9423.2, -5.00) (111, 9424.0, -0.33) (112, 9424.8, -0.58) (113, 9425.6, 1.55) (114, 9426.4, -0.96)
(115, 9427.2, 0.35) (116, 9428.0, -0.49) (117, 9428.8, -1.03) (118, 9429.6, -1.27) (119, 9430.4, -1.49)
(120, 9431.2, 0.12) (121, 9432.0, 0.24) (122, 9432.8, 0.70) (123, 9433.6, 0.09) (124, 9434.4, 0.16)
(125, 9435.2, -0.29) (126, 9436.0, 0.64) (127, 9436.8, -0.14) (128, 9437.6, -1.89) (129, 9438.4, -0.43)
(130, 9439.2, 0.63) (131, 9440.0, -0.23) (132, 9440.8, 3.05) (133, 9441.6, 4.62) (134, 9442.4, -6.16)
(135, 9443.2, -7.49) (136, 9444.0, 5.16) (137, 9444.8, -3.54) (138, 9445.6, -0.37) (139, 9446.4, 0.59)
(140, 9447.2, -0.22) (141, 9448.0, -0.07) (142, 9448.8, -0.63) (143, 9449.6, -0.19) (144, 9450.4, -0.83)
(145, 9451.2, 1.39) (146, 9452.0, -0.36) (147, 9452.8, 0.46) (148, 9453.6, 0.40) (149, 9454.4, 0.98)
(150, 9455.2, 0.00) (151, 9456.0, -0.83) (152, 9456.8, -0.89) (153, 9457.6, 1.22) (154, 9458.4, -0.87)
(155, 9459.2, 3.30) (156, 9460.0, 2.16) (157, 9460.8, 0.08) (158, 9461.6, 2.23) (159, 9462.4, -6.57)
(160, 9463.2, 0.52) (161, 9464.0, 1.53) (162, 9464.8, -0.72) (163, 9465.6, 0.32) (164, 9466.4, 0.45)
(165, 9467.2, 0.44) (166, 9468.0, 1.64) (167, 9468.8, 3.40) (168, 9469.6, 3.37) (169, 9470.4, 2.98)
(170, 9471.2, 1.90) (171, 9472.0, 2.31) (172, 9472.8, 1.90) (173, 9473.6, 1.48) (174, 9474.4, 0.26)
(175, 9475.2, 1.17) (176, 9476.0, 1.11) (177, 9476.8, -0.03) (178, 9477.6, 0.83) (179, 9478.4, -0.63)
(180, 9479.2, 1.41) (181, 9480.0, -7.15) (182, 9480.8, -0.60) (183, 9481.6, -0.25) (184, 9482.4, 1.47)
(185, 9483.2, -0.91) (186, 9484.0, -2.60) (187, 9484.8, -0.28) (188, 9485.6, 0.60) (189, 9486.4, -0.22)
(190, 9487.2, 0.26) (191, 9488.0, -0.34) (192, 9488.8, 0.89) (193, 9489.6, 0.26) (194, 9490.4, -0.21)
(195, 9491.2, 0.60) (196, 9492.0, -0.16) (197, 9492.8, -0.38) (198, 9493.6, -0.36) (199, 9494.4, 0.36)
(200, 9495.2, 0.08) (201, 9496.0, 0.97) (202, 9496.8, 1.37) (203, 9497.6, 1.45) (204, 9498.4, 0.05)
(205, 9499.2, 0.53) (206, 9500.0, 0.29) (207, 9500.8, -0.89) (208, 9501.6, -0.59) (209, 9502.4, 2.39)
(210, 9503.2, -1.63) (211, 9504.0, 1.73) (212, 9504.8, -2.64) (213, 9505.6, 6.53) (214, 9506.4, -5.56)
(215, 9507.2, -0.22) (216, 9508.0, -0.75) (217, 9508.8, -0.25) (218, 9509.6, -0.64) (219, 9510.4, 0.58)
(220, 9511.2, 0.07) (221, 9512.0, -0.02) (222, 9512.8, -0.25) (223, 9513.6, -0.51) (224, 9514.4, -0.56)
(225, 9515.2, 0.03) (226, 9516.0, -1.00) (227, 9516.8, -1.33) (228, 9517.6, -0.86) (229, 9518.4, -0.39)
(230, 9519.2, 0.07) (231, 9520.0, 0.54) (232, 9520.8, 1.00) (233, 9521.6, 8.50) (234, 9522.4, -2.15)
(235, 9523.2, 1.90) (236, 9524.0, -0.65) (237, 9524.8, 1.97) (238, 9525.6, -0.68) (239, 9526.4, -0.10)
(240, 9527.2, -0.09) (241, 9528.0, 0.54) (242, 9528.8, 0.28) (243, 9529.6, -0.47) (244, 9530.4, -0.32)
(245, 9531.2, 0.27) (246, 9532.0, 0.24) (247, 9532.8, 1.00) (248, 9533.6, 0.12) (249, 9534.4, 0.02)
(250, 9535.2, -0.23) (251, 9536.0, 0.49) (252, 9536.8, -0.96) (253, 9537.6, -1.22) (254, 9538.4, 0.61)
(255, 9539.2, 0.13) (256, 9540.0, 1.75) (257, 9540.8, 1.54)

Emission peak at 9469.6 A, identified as [O III] 5007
